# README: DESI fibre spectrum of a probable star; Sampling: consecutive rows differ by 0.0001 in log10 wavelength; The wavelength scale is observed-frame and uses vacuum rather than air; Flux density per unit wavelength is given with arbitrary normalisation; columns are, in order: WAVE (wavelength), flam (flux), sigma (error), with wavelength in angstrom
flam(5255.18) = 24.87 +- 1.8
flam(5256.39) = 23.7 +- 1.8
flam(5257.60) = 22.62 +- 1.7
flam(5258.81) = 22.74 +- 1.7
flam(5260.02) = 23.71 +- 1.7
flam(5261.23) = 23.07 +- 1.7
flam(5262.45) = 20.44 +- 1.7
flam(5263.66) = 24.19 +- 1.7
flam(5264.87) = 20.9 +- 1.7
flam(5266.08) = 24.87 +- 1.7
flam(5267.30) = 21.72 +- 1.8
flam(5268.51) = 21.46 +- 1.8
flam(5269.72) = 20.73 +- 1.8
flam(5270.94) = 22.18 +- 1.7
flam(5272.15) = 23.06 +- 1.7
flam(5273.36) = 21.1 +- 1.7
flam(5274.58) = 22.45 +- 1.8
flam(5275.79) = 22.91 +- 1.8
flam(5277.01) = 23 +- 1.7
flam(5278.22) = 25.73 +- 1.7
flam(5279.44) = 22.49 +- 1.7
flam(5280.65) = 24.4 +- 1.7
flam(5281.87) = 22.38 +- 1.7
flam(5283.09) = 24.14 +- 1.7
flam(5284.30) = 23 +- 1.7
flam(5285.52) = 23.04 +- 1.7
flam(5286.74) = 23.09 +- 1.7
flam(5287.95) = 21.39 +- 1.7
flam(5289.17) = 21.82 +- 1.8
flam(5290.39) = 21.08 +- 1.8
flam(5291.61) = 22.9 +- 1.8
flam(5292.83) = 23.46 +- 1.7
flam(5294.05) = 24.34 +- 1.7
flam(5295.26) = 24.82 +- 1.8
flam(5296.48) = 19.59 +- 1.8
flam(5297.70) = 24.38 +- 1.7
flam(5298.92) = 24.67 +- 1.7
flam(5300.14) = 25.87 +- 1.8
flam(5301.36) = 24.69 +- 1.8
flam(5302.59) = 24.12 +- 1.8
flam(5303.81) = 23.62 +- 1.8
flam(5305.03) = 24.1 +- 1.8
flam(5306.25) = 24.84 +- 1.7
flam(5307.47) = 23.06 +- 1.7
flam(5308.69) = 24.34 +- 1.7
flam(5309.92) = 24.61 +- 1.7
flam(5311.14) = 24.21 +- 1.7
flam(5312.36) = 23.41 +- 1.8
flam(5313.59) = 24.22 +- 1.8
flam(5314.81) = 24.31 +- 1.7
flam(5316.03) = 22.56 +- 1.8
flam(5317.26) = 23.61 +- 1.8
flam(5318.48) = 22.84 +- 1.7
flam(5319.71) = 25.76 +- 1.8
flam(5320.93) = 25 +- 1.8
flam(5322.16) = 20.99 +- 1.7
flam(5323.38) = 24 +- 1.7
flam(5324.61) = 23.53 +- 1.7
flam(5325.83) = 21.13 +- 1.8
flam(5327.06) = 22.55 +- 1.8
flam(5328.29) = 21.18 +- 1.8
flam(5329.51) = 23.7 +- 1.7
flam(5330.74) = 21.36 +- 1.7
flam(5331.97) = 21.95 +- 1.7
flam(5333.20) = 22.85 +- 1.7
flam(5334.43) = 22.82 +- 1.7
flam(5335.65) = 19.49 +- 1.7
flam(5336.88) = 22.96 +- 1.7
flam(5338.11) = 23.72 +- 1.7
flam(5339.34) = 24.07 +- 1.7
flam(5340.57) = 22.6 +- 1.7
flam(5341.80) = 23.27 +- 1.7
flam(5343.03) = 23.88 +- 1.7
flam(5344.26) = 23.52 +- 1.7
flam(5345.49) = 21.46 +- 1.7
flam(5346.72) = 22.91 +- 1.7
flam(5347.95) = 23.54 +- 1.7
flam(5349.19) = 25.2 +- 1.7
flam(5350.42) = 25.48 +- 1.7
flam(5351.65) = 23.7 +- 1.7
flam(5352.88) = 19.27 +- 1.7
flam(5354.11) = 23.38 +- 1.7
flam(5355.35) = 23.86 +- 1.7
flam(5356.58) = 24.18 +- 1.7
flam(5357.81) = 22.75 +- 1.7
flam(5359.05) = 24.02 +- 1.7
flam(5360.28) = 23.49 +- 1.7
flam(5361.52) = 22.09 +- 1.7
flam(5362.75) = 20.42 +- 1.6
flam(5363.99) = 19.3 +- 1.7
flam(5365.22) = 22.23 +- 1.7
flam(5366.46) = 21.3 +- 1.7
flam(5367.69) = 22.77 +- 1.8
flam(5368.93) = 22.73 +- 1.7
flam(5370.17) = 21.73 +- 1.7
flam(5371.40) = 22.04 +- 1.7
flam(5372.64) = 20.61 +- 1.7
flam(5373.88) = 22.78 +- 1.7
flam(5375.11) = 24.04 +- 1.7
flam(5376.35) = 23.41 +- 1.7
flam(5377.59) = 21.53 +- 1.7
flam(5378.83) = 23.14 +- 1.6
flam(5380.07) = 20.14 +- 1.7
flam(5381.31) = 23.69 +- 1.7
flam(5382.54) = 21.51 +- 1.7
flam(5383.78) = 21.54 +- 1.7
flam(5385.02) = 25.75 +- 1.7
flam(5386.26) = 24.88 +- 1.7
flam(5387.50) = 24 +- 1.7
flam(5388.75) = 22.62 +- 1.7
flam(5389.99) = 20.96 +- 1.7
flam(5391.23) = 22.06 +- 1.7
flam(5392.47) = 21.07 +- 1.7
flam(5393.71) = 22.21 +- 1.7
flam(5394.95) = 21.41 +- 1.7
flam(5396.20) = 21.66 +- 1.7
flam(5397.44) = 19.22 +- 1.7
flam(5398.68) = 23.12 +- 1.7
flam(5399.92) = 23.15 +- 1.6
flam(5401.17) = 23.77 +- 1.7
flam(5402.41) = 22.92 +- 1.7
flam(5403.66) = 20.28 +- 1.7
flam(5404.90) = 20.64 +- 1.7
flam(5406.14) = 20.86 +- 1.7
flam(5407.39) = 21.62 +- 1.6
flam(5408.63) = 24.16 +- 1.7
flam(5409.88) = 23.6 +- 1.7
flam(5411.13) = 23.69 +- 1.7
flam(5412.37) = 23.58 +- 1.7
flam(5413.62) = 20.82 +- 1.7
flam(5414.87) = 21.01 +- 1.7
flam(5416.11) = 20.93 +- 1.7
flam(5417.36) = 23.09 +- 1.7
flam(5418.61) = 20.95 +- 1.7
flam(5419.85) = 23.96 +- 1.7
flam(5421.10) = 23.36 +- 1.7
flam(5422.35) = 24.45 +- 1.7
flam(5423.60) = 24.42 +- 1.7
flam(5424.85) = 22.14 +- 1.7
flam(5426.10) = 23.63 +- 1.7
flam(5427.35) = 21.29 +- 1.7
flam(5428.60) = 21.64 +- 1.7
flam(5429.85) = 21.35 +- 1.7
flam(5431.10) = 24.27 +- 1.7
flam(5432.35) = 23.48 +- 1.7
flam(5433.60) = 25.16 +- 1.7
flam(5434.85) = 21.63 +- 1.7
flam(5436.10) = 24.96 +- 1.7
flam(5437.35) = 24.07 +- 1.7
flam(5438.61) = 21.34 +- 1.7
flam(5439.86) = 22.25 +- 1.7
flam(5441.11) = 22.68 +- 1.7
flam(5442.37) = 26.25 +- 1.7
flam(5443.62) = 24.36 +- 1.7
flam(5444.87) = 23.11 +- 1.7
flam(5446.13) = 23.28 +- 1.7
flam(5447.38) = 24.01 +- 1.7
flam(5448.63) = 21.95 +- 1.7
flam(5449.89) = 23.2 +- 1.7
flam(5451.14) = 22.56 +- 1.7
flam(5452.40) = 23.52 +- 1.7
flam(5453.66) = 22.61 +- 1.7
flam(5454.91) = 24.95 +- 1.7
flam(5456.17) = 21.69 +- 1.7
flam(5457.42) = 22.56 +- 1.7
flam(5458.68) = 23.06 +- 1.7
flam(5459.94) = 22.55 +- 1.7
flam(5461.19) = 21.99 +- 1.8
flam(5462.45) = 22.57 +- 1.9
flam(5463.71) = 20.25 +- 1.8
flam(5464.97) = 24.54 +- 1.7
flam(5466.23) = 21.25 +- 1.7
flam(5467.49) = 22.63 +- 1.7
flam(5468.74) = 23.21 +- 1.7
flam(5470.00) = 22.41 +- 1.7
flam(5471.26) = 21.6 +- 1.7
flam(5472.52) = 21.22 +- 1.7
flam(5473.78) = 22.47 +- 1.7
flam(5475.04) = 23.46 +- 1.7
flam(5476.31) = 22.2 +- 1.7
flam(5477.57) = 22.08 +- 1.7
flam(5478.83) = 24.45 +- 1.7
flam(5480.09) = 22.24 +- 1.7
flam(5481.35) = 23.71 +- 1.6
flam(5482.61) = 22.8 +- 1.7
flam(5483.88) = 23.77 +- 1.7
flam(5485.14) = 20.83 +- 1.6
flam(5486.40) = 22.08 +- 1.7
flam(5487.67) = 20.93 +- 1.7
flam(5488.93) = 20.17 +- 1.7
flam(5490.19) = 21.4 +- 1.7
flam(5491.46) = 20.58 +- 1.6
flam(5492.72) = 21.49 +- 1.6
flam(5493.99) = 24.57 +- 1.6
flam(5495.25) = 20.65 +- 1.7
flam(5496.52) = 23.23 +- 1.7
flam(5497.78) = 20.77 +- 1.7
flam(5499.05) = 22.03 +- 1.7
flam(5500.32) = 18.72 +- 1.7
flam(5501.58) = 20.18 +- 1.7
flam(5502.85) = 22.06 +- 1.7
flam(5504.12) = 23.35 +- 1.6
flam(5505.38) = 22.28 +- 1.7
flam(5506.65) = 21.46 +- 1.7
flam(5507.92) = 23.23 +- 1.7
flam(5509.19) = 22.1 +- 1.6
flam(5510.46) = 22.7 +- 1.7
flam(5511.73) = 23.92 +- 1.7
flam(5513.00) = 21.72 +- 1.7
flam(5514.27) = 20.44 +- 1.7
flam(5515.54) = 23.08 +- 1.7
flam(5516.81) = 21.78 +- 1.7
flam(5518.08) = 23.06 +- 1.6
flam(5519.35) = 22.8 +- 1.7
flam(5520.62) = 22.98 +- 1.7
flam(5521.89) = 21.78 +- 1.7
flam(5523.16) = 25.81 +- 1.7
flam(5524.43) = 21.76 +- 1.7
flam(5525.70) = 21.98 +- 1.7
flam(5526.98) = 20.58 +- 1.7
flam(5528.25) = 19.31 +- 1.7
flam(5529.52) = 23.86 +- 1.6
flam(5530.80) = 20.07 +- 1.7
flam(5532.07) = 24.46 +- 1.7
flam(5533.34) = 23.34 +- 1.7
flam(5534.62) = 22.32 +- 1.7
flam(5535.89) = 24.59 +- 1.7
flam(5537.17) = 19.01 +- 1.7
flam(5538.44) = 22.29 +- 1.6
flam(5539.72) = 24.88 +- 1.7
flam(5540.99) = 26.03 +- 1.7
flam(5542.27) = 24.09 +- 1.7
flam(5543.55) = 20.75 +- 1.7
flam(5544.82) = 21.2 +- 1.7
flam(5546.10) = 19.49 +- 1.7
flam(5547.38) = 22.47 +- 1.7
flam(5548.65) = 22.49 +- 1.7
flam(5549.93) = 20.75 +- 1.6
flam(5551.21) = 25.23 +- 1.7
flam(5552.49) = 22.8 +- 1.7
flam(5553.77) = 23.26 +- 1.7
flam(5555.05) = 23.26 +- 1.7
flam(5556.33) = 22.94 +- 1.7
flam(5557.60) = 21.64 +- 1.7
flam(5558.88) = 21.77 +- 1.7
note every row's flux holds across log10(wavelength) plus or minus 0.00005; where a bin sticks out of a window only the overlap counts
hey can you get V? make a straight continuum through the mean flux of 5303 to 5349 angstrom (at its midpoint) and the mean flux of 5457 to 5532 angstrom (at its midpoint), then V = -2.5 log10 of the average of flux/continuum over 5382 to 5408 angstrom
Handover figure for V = 0.03 mag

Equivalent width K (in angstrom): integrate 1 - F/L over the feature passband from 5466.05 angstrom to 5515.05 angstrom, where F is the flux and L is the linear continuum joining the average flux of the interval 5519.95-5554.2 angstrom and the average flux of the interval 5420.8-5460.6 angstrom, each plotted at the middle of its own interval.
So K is 1.6 angstrom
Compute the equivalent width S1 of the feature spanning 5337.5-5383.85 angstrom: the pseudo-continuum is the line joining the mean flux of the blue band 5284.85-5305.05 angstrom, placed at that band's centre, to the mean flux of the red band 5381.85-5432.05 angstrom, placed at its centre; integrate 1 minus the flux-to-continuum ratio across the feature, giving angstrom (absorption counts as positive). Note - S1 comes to 0.3 angstrom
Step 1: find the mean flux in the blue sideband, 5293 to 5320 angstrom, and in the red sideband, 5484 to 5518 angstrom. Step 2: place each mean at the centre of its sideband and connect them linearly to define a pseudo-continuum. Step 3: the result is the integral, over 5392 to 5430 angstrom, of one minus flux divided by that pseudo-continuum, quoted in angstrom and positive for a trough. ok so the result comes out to 0.9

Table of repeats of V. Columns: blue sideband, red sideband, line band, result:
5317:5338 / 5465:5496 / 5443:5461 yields -0.04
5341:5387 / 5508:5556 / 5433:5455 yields -0.04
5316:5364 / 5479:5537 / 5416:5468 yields -0.02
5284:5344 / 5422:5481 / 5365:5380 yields 0.04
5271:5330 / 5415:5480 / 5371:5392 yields 0.02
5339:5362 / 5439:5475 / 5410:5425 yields 0.01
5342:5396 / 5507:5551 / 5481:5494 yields 0.03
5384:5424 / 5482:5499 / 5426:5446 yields -0.05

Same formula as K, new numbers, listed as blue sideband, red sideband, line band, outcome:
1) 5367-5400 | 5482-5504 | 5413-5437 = -0.79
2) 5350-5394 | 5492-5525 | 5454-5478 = -0.16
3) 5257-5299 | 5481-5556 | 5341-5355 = -0.38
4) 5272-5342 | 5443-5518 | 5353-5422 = 1.40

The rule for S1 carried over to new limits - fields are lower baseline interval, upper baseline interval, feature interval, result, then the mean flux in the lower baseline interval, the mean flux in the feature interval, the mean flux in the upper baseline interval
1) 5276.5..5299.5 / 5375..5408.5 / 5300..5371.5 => -1.1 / 23.1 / 23.1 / 22.3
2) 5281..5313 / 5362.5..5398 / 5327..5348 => 0.2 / 23.5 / 22.6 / 22.1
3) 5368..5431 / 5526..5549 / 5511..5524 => -0.2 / 22.4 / 22.7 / 22.3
